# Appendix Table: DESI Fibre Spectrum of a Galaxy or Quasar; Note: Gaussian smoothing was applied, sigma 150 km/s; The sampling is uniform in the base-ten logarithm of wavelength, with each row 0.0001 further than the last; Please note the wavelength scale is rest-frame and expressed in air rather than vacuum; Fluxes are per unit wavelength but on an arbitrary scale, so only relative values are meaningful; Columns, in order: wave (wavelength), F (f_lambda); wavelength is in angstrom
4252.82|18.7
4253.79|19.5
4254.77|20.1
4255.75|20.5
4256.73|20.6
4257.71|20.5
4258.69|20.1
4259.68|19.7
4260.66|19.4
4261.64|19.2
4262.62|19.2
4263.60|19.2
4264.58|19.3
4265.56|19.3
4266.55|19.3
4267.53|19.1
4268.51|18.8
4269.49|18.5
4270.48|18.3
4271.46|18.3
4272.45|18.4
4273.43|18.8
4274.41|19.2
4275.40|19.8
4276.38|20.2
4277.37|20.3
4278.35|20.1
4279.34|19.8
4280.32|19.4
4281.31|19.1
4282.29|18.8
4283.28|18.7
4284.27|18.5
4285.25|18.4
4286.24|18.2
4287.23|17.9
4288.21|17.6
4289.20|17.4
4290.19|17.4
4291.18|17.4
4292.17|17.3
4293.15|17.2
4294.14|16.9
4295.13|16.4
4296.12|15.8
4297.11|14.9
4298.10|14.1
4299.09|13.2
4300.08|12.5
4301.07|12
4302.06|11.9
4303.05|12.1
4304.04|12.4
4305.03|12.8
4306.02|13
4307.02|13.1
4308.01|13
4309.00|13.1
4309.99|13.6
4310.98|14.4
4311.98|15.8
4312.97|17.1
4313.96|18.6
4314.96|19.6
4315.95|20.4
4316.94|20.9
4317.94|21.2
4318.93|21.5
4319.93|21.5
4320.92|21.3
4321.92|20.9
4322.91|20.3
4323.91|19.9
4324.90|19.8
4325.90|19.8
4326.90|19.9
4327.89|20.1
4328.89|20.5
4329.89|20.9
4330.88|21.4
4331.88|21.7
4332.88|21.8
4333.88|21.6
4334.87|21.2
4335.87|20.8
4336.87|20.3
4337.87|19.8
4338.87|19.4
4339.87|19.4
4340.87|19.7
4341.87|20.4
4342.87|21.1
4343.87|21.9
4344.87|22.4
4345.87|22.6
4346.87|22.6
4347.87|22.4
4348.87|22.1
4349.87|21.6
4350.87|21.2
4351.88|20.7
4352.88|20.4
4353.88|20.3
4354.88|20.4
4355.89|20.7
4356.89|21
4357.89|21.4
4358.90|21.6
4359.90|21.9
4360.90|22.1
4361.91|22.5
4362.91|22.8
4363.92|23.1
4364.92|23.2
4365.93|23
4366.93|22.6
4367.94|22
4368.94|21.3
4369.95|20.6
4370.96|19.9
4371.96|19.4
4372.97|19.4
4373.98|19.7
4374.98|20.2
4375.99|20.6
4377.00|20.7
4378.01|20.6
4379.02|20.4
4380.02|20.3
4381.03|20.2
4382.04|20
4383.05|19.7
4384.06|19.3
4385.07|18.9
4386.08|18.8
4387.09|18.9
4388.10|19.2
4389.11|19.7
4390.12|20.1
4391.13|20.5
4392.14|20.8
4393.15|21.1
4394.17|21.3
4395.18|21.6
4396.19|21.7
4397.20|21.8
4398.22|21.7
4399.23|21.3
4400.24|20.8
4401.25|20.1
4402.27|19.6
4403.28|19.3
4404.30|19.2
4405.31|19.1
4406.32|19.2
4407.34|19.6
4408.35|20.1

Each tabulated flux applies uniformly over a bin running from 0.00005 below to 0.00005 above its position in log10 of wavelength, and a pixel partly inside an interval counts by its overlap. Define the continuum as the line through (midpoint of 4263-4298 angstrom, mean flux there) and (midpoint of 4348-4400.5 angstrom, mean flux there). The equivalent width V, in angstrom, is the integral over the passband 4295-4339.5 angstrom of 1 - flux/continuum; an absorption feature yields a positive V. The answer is 3.8 angstrom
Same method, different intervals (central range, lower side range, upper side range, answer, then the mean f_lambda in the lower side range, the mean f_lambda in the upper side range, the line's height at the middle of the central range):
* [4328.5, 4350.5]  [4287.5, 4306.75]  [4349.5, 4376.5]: -2.6 angstrom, 14.9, 21.2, 19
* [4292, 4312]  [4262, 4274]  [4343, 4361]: 6.0 angstrom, 18.9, 21.5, 19.9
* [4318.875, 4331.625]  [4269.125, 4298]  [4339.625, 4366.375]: -0.2 angstrom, 18.2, 21.6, 20.2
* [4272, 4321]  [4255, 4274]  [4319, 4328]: 7.1 angstrom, 19.3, 20.5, 19.9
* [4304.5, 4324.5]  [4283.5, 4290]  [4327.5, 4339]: 2.2 angstrom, 18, 20.8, 19.7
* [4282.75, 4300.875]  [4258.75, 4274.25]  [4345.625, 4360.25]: 2.9 angstrom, 19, 21.4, 19.7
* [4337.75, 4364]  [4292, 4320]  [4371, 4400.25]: -4.4 angstrom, 15.6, 20.3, 18.3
